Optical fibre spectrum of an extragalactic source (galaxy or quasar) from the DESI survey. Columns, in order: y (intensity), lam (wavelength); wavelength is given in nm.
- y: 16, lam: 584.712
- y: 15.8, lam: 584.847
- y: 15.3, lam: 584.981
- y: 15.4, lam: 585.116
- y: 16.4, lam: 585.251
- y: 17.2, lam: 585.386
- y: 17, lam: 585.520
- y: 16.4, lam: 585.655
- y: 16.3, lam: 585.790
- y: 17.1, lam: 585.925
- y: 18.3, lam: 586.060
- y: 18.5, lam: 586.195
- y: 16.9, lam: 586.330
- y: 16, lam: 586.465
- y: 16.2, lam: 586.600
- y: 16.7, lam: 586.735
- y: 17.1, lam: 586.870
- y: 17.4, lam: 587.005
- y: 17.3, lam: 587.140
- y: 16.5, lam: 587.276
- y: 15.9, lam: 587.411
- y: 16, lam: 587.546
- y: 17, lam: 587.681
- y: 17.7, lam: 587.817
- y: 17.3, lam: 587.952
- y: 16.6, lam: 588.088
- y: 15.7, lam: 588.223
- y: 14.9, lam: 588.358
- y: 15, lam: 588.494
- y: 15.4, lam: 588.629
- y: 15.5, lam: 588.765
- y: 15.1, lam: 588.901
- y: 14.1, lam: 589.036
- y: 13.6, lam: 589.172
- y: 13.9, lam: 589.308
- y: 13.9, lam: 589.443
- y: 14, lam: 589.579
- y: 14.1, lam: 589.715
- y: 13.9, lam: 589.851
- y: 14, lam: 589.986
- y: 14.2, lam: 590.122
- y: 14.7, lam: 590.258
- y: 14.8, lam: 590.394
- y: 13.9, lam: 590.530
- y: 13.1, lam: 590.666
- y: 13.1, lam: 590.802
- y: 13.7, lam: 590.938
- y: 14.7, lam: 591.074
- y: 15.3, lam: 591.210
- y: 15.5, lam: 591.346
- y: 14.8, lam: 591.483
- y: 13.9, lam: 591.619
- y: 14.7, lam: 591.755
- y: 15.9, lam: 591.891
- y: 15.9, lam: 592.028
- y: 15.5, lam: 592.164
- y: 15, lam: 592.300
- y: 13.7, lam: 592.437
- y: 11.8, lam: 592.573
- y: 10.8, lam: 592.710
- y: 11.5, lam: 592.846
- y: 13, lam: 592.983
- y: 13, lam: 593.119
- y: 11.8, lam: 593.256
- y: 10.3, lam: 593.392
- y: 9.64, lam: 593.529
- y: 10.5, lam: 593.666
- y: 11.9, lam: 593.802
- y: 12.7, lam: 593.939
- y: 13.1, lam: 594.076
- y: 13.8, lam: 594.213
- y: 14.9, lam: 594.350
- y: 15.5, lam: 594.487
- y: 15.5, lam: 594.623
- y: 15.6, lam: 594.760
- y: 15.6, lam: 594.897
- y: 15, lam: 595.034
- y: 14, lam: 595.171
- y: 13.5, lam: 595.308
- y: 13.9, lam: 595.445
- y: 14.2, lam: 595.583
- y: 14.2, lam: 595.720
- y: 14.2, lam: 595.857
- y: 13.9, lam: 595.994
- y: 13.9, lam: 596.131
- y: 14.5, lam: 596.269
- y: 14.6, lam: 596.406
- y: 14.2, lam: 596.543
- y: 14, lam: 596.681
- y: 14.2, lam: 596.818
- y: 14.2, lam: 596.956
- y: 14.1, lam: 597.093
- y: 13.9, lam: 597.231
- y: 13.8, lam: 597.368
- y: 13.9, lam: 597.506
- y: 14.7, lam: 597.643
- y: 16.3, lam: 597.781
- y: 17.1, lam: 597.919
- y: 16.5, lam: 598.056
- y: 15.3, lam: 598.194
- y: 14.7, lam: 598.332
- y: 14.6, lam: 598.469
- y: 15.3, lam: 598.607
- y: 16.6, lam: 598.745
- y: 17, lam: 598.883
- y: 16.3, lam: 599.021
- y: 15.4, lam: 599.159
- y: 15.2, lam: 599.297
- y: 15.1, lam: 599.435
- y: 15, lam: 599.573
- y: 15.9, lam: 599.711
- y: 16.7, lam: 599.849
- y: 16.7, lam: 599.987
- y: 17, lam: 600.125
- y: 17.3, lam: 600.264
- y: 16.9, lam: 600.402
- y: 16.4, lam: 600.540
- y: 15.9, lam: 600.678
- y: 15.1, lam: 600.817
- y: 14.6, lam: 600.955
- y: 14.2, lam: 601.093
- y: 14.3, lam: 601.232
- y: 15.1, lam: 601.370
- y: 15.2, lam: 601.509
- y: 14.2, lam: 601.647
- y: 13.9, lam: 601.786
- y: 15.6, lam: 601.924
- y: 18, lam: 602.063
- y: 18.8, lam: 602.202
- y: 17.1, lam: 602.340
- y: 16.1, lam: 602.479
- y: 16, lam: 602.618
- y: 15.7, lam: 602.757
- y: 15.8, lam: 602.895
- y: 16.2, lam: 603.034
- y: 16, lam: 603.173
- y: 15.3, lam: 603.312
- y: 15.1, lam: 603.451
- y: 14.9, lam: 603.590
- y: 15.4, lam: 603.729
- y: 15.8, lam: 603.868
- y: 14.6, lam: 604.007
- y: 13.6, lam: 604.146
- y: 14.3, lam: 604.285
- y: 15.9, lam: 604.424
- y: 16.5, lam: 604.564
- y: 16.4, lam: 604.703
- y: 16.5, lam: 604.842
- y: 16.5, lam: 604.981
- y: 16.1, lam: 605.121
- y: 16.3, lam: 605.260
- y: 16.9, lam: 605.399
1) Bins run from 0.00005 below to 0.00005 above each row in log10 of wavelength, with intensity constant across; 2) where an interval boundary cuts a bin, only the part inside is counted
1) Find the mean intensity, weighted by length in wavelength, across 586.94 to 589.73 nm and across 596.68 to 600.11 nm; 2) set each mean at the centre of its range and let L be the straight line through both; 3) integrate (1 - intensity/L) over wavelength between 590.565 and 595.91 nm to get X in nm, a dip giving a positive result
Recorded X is 0.61 nm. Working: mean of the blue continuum 15.6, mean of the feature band 13.7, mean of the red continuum 15.4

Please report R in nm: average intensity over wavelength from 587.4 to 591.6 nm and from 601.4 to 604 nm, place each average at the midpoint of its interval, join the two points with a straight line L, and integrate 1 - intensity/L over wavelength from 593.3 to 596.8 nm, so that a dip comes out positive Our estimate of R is 0.35 nm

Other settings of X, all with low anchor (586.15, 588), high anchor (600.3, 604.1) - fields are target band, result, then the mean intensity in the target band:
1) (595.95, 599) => 0.21 nm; 14.9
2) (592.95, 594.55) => 0.38 nm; 12.5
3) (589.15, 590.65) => 0.23 nm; 14.1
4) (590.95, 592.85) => 0.25 nm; 14.3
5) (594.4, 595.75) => 0.13 nm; 14.7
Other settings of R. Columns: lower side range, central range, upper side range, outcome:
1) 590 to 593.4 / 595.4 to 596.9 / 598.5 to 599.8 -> 0.08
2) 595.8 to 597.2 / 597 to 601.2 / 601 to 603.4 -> -0.19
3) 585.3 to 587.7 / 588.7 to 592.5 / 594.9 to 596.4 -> 0.30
